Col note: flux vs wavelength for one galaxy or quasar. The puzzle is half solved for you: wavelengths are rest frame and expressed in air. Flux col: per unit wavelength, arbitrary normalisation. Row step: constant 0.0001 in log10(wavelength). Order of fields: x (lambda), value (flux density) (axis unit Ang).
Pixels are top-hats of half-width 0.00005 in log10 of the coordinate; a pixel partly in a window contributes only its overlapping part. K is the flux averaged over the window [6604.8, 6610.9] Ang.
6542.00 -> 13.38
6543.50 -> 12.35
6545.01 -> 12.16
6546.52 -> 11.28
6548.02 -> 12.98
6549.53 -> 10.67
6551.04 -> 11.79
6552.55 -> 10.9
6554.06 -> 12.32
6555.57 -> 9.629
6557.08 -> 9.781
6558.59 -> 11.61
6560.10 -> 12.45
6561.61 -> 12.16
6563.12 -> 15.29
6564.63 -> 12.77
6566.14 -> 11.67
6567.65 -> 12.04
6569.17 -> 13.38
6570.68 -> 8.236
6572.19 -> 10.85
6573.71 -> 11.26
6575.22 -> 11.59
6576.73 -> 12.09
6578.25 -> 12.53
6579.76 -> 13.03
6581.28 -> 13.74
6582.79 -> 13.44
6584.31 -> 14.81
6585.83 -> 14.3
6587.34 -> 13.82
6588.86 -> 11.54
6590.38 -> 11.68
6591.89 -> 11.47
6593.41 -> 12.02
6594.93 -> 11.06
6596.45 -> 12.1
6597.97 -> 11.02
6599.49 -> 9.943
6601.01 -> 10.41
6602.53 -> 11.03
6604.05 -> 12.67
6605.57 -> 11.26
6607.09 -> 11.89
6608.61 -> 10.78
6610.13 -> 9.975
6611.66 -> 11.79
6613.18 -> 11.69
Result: 11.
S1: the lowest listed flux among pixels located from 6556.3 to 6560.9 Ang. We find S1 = 9.781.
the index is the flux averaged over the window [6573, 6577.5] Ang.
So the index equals 11.7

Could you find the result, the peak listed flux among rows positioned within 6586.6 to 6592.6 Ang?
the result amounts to 13.82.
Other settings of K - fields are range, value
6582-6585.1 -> 14.1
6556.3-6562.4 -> 11.5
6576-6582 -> 12.8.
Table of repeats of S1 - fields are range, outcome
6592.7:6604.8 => 9.943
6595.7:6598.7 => 11.02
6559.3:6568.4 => 11.67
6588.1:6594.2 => 11.47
